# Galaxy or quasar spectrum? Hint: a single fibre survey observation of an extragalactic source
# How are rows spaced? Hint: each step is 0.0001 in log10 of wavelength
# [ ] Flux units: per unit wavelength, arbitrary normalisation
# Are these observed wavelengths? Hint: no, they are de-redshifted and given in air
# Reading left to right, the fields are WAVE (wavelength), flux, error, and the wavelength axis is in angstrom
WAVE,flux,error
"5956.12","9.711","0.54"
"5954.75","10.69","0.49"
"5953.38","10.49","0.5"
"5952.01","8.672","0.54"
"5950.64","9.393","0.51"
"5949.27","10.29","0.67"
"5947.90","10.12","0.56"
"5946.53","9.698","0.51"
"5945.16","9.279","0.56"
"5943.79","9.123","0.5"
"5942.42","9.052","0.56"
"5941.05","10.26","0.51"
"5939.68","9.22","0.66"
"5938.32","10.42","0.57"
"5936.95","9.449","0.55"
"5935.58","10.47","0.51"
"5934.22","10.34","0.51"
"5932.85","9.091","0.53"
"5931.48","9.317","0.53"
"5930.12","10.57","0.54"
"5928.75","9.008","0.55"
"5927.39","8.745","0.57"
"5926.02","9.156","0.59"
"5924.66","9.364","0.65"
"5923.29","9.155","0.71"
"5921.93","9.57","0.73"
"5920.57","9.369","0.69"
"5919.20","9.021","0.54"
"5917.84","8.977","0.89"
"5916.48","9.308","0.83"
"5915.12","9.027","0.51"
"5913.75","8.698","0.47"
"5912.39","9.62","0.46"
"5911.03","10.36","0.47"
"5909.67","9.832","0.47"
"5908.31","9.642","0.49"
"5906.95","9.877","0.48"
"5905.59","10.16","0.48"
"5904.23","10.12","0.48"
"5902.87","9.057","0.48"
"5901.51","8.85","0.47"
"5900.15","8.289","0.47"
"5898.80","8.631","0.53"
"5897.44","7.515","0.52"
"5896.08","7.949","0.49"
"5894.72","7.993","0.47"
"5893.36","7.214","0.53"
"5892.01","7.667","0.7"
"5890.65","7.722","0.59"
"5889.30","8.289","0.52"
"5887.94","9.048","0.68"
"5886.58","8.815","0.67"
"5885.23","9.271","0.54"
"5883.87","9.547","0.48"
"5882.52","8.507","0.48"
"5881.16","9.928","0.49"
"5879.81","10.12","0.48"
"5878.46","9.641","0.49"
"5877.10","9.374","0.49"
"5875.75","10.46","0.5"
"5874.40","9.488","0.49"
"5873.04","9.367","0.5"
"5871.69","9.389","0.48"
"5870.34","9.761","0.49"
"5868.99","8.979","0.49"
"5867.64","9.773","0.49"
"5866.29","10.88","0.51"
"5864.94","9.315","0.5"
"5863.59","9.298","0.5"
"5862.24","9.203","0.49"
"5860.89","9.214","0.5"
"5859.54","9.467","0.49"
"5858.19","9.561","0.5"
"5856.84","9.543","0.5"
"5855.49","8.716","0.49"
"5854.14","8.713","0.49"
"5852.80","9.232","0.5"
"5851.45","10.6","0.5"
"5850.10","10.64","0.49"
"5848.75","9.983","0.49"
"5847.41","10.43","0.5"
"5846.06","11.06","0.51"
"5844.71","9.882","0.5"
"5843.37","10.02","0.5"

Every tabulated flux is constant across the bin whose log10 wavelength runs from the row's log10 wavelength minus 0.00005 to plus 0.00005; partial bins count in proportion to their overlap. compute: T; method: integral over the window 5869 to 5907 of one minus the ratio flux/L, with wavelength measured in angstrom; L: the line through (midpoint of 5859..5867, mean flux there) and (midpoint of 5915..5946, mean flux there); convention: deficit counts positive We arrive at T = 2.2 angstrom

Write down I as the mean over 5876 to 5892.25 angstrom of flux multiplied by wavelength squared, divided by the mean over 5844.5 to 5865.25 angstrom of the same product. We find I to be 0.95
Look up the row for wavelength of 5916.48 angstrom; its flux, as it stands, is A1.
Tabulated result 9.308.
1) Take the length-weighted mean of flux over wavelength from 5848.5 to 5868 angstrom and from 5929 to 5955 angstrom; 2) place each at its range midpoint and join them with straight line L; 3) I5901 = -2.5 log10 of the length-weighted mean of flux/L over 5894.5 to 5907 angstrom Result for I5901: 0.10 mag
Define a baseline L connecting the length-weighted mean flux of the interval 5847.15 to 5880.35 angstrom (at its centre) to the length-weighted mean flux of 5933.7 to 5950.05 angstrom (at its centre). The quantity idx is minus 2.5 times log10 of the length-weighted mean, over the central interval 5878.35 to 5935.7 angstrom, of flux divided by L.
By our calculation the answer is 0.070 mag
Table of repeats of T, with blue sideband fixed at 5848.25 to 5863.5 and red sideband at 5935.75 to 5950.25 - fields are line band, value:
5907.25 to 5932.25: 0.7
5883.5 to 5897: 1.8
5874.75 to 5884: -0.1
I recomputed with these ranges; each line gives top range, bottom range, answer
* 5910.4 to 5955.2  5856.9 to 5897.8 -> 1.07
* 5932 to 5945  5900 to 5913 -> 1.02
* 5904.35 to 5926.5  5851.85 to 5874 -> 1.02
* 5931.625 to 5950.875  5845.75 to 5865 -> 1.04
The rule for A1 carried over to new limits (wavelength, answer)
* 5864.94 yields 9.315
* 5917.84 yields 8.977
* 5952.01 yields 8.672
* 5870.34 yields 9.761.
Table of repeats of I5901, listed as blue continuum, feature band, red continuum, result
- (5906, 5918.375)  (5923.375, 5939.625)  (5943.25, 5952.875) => -0.01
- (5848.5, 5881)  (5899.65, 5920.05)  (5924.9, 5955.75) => 0.03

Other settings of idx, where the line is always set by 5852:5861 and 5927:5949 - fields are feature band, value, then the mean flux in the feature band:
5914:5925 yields 0.04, 9.19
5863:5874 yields -0.04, 9.6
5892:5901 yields 0.19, 7.93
